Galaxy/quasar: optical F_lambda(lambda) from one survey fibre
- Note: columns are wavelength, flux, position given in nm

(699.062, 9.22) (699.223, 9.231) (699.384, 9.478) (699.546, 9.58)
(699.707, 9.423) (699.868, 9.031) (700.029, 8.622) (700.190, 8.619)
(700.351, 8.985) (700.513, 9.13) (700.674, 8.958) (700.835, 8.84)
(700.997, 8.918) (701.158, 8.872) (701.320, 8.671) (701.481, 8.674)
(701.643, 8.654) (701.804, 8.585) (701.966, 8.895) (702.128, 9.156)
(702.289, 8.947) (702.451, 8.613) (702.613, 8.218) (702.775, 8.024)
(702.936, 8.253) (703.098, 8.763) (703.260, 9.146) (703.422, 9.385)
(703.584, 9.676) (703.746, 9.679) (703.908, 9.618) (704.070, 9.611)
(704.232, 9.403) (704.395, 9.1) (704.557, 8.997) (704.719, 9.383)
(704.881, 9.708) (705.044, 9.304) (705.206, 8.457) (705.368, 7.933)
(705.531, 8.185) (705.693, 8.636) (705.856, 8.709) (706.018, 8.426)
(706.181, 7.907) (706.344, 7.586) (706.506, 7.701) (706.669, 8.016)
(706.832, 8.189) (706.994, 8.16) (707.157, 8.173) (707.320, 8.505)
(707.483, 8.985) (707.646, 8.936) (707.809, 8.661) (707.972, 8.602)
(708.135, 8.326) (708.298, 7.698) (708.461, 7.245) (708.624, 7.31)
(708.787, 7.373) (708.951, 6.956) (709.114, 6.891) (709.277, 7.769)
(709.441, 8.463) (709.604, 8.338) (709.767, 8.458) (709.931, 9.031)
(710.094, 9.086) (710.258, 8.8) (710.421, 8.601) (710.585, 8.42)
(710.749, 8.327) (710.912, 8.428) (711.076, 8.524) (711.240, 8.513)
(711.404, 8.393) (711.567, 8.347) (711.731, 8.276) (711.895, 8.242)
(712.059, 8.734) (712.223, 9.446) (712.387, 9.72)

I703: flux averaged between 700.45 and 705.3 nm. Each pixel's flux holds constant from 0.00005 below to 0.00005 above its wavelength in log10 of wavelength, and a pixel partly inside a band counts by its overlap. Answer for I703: 8.99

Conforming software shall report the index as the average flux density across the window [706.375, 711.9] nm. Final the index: 8.22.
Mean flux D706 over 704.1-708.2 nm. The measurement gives 8.57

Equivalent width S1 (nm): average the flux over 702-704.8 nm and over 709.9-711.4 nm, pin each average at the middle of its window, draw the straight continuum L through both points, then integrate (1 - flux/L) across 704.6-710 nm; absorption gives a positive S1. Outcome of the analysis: 0.350 nm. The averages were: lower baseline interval 9.06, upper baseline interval 8.61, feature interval 8.25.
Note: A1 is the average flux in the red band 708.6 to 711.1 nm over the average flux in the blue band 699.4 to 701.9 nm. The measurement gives 0.92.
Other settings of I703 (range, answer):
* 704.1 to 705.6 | 8.97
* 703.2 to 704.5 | 9.45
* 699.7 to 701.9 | 8.84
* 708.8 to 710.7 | 8.22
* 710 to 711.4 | 8.58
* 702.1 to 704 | 8.96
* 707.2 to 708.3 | 8.58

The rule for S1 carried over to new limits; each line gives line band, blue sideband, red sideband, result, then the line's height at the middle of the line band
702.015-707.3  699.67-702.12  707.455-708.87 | -0.16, 8.46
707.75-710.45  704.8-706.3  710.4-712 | 0.12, 8.46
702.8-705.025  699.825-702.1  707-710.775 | -0.17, 8.59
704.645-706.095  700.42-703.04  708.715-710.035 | -0.07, 8.34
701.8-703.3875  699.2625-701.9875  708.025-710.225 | 0.00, 8.71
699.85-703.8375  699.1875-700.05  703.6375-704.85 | 0.21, 9.34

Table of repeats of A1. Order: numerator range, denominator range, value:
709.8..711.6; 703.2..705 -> 0.91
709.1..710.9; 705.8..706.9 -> 1.05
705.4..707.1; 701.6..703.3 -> 0.94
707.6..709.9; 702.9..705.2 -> 0.86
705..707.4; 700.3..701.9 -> 0.93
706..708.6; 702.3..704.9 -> 0.90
